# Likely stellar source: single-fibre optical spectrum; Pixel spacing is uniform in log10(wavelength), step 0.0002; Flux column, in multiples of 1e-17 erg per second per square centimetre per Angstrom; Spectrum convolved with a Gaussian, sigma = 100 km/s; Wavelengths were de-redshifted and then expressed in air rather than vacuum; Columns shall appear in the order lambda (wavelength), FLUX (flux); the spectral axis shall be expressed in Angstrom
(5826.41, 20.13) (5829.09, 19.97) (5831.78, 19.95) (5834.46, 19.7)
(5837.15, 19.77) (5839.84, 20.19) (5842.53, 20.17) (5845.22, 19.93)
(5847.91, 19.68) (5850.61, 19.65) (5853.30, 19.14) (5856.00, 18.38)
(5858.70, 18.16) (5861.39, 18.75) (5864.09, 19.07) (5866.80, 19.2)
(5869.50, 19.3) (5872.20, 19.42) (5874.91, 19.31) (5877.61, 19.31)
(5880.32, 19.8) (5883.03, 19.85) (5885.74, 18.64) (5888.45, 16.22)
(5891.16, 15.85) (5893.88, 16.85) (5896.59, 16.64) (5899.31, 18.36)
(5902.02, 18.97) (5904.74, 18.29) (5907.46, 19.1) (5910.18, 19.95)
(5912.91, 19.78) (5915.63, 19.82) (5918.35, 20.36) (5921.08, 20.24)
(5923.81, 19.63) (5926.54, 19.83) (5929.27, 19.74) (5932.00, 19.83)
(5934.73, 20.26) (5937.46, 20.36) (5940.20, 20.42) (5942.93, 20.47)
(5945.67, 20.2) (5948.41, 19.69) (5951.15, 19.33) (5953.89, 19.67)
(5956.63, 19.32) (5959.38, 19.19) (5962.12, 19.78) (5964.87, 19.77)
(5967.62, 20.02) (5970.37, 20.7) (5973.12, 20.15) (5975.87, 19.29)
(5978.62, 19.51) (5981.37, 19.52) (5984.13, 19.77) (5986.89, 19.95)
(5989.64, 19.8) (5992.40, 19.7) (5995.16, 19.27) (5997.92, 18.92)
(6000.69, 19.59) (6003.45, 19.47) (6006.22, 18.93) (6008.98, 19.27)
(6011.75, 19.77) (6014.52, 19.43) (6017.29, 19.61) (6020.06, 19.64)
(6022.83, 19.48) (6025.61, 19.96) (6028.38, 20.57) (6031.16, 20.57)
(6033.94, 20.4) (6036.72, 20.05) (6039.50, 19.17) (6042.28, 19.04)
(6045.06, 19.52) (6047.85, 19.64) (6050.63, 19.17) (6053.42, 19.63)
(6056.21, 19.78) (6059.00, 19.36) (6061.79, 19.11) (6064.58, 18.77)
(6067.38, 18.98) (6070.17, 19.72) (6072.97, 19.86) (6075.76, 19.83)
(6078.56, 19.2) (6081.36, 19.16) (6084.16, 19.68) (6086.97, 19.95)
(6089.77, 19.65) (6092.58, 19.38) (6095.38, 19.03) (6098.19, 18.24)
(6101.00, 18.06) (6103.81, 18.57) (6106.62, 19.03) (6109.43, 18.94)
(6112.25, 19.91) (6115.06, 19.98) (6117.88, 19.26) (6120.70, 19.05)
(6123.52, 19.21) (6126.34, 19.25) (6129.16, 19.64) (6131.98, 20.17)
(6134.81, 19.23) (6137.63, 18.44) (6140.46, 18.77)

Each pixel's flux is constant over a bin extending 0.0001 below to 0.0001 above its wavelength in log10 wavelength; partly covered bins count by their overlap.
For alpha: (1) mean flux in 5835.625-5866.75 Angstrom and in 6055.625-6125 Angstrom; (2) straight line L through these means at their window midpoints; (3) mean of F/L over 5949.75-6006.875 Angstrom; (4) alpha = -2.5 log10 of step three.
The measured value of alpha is -0.02 mag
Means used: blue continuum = 19.3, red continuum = 19.3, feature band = 19.6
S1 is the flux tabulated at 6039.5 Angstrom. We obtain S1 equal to 19.17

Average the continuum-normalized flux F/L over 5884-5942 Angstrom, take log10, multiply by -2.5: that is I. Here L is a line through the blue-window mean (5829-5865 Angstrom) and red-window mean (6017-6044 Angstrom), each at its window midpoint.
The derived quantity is 0.03 mag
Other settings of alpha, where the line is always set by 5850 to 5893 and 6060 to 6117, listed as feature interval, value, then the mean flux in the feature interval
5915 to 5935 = -0.062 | 20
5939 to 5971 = -0.052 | 19.9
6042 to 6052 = -0.013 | 19.4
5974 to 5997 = -0.034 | 19.6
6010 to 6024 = -0.028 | 19.6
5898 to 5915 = -0.018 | 19.1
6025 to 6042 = -0.052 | 20.1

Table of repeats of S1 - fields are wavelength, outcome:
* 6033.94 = 20.4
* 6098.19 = 18.24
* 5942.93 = 20.47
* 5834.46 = 19.7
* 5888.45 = 16.22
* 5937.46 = 20.36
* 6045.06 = 19.52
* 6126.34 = 19.25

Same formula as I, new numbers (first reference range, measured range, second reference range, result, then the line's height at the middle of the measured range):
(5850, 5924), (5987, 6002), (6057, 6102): -0.02 mag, 19.1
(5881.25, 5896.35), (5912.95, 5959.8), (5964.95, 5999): -0.07 mag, 18.6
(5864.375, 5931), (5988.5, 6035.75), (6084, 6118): -0.03 mag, 19.1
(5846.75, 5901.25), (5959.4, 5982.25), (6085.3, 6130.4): -0.06 mag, 18.8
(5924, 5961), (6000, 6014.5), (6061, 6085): 0.01 mag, 19.6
